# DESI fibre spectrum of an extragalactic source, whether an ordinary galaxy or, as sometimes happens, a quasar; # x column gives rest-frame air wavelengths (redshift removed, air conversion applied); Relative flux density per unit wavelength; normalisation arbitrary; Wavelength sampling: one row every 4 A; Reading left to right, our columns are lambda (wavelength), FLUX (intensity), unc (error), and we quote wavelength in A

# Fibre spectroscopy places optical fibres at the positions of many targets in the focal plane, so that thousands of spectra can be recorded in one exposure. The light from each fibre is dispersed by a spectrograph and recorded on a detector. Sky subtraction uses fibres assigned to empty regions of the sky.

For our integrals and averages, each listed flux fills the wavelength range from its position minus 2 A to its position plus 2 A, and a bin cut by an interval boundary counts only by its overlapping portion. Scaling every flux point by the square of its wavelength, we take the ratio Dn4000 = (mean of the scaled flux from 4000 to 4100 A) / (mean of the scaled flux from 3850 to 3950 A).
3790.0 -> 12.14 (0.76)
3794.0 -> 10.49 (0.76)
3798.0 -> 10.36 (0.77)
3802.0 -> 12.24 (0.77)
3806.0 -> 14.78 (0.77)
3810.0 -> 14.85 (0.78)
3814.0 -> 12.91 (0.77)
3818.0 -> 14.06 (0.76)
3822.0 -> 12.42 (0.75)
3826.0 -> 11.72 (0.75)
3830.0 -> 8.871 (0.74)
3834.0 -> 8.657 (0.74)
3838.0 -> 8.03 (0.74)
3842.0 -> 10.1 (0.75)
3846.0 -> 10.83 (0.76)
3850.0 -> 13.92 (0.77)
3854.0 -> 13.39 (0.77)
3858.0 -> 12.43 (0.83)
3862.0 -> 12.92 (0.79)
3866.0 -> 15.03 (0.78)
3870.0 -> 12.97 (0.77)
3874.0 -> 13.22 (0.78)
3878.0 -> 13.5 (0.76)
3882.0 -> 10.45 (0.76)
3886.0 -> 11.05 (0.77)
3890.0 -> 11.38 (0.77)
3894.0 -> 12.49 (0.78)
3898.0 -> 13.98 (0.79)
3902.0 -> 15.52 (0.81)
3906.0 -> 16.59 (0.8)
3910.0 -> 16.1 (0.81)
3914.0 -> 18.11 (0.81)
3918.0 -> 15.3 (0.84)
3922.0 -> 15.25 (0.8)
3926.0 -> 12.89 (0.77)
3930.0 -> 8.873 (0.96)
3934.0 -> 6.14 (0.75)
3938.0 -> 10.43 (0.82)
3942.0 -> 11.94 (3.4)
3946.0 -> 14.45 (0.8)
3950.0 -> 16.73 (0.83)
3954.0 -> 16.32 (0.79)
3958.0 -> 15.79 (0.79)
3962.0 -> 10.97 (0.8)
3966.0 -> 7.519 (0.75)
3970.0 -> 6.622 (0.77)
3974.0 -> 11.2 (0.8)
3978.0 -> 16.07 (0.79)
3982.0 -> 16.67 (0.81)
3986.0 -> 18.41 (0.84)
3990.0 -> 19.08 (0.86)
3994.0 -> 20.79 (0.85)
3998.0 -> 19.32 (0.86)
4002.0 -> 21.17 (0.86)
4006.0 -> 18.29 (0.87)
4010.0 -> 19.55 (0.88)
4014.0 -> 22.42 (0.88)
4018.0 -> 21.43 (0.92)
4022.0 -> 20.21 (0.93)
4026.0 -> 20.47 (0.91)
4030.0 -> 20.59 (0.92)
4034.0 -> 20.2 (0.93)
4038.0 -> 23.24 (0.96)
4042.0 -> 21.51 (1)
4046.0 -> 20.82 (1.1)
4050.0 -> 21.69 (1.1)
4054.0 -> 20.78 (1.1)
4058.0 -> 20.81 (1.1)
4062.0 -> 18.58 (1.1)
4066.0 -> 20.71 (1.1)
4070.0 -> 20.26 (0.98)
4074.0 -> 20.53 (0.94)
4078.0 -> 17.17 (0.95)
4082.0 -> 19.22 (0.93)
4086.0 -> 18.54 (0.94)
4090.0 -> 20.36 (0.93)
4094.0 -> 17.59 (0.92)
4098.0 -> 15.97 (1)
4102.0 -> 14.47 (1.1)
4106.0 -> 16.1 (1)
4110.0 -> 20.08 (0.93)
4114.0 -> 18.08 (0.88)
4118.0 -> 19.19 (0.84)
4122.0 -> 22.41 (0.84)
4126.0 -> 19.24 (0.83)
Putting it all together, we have 1.64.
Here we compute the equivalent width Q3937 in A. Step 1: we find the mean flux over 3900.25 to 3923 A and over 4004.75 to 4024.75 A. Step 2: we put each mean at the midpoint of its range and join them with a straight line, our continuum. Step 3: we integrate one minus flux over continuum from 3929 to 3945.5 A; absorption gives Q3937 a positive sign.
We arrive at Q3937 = 7.1 A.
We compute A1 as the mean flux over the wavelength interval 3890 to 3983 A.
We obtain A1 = 13.2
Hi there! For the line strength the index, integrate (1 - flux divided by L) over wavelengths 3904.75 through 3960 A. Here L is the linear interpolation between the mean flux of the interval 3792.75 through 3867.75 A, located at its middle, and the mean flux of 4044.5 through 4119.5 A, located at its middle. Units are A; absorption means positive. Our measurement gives 3.4 A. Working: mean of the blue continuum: 12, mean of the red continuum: 19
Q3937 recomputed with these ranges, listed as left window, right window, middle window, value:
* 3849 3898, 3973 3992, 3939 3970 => 5.34 A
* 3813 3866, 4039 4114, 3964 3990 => 4.65 A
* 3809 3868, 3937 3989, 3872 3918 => -4.52 A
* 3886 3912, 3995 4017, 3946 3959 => 0.85 A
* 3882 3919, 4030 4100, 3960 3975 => 6.90 A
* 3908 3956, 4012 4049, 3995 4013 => -0.62 A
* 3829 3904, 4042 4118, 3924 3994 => 9.28 A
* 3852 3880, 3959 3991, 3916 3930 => -0.42 A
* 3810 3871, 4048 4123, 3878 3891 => 1.88 A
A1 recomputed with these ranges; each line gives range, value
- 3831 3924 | 13.1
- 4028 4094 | 20.2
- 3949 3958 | 16.3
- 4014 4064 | 20.9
